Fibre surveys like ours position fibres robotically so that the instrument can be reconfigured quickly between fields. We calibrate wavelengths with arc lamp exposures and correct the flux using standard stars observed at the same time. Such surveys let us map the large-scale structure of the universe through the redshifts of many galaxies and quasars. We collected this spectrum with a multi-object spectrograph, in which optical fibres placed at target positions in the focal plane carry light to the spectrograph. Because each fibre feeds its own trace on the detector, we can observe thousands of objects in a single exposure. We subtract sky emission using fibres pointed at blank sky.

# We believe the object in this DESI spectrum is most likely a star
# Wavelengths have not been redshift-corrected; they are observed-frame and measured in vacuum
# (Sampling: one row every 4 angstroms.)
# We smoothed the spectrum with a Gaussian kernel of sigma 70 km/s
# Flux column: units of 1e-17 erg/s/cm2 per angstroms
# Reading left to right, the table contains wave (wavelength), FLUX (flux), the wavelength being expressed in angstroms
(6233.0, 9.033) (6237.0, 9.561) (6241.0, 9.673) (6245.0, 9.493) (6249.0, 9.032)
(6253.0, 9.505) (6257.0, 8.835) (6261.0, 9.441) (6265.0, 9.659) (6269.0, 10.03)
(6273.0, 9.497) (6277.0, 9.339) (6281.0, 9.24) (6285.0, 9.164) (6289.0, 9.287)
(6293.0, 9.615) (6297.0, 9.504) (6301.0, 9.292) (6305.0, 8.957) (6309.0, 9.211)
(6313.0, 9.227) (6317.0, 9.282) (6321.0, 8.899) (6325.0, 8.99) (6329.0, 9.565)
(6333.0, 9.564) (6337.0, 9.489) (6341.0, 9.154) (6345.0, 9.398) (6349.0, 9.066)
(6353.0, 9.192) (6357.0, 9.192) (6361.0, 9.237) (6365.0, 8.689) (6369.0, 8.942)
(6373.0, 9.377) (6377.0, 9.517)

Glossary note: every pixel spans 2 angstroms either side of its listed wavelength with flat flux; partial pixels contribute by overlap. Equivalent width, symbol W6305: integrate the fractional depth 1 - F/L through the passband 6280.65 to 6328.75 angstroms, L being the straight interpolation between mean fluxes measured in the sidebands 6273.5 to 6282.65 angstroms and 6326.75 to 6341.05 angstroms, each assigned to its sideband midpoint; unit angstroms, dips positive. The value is 0.8 angstroms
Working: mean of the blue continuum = 9.33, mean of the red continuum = 9.47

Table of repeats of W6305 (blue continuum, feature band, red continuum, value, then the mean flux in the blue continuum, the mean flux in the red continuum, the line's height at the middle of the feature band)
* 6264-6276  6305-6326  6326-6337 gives 0.97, 9.7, 9.5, 9.55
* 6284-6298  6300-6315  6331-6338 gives 0.45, 9.4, 9.53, 9.45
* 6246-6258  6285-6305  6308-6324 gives -0.43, 9.18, 9.14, 9.15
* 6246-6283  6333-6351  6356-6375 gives -0.30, 9.4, 9.08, 9.16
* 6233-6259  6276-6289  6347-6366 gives 0.00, 9.33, 9.1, 9.25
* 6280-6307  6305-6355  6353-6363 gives 0.03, 9.3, 9.21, 9.25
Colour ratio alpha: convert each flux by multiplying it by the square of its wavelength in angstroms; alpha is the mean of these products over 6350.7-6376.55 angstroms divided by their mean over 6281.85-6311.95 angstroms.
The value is 1.00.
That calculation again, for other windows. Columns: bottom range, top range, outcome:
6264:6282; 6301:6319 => 0.97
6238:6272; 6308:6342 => 1.00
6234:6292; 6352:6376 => 1.00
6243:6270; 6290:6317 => 1.00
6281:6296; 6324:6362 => 1.01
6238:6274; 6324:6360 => 1.01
